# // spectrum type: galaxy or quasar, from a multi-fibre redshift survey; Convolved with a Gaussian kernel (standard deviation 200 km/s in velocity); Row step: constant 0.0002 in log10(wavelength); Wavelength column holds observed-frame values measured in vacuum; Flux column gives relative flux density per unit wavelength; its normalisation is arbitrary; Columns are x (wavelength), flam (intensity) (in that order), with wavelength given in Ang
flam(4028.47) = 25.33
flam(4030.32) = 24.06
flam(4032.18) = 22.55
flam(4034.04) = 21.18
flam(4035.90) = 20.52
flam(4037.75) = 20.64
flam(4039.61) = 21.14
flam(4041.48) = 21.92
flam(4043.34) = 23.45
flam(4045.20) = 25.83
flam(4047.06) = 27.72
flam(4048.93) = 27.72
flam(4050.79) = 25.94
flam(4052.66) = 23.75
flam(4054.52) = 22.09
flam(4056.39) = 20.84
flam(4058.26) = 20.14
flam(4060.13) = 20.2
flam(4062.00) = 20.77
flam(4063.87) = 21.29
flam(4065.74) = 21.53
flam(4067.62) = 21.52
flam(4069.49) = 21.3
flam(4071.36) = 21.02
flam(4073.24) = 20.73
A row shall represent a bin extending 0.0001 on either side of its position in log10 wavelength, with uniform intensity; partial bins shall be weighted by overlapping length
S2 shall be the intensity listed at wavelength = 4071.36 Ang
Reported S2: 21.02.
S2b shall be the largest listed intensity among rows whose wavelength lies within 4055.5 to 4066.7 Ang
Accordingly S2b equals 21.53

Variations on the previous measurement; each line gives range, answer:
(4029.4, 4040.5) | 24.06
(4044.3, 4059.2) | 27.72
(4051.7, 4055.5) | 23.75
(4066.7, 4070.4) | 21.52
